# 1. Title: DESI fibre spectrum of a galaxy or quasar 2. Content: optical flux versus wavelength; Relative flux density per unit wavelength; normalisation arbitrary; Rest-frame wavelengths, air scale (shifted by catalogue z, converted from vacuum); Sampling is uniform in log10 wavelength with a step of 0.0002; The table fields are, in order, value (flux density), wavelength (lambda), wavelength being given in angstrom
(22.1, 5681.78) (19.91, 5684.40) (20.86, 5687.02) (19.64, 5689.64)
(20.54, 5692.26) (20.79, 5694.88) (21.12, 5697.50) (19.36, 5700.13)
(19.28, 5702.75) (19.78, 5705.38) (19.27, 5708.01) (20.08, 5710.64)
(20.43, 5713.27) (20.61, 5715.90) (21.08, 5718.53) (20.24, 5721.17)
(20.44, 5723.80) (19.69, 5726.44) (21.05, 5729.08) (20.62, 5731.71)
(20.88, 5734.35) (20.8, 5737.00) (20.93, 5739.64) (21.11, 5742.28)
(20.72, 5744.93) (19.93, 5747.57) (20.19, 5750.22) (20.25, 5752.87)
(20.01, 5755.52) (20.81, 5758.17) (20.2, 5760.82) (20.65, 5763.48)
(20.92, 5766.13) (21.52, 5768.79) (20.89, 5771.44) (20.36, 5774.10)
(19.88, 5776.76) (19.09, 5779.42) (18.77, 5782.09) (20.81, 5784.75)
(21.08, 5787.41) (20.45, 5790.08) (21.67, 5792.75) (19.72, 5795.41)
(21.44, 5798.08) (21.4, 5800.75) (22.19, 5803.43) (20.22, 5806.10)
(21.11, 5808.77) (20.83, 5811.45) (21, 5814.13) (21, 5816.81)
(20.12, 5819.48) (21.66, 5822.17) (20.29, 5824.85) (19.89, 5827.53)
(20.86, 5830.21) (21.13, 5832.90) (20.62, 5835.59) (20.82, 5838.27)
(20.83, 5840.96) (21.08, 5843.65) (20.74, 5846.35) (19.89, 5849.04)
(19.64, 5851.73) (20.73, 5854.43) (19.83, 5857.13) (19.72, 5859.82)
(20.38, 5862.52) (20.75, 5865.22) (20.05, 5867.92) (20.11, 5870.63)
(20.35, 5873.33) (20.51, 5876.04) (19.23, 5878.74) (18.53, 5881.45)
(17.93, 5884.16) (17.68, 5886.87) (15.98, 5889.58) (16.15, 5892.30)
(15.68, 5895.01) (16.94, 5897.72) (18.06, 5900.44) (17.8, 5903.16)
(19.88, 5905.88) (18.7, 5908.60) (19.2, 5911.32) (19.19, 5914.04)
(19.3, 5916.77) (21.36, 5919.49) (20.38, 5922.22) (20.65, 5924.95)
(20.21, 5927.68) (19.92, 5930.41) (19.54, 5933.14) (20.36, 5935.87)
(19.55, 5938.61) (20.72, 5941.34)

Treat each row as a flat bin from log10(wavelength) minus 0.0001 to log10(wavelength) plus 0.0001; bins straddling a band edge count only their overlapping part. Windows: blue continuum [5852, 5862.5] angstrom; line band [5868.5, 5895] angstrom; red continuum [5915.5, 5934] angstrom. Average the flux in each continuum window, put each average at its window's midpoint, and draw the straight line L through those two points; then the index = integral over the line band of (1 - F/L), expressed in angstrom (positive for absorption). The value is 2.3 angstrom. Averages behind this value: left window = 20.1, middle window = 18.4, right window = 20.2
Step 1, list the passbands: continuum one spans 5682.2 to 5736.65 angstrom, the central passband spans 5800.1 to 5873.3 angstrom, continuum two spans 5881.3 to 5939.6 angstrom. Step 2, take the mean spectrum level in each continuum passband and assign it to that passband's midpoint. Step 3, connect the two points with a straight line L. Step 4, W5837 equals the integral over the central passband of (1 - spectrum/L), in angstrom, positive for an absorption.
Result -4.8 angstrom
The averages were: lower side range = 20.3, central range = 20.6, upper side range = 18.8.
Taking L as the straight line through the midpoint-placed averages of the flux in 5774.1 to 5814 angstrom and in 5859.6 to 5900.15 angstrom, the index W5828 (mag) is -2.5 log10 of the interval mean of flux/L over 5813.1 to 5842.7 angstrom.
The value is -0.05 mag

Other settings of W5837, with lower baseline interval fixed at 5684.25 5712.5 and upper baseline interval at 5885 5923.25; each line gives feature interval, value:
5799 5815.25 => -1.70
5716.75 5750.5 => -1.43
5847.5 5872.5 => -1.96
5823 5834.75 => -1.03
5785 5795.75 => -0.87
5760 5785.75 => -1.17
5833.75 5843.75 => -1.05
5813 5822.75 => -0.95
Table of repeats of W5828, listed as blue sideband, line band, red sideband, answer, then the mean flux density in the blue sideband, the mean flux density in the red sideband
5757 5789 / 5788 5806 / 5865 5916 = -0.06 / 20.4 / 18.5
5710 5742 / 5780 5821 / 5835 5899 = -0.04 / 20.6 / 19.3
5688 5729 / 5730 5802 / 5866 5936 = -0.04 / 20.2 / 19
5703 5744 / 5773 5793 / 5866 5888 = -0.01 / 20.4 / 19.4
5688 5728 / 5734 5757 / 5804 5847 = -0.01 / 20.2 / 20.8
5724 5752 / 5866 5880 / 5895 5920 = -0.06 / 20.6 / 18.7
